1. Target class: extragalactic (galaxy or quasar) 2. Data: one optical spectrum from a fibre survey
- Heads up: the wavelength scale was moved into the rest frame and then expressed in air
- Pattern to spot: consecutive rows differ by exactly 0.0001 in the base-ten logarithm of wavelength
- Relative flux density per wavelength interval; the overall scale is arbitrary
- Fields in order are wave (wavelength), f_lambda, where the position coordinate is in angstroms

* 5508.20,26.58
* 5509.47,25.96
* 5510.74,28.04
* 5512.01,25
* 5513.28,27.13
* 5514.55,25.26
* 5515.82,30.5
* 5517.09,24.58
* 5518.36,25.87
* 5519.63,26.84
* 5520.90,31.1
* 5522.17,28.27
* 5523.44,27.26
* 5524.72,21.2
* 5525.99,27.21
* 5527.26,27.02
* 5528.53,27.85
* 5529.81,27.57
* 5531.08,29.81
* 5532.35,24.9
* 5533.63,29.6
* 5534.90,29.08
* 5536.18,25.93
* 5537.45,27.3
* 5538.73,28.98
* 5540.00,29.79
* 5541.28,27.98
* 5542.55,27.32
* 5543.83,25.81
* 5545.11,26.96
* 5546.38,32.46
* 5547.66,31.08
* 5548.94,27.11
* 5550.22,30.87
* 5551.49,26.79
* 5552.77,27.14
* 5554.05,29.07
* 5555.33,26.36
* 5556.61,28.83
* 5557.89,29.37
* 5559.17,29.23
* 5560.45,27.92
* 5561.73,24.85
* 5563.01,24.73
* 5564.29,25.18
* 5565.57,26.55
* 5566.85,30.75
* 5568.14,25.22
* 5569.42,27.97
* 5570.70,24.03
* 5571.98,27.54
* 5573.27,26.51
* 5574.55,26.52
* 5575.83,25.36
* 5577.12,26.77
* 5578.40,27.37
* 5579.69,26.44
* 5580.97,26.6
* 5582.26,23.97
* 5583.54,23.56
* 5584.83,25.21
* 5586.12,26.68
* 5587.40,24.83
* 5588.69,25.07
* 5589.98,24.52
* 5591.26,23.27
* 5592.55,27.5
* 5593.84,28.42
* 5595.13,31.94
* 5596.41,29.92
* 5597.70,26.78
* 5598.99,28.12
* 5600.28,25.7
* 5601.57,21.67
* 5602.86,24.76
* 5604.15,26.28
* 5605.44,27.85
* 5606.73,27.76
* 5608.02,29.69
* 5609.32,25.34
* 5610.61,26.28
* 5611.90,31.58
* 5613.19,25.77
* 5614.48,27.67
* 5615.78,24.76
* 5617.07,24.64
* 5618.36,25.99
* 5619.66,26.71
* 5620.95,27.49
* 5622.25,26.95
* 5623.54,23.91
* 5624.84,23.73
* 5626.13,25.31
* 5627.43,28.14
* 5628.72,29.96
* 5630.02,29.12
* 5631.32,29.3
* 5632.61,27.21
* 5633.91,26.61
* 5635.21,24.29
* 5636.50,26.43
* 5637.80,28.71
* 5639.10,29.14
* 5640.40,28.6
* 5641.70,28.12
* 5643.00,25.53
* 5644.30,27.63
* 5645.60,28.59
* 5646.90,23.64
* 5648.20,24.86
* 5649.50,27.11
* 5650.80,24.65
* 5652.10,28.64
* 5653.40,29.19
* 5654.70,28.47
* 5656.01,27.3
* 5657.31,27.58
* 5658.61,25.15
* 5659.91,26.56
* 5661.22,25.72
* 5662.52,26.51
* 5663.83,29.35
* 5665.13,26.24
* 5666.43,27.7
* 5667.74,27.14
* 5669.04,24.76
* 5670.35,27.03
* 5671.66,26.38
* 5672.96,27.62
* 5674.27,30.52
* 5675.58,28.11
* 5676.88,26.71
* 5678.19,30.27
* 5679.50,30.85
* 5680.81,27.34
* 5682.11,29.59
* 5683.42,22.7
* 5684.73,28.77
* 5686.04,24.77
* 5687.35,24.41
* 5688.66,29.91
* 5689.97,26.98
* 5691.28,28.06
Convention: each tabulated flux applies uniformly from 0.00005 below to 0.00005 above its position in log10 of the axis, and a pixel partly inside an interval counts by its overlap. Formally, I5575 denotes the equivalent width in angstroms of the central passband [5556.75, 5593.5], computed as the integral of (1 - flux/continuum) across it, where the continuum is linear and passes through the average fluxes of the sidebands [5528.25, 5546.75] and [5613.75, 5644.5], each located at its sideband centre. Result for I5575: 1.8 angstroms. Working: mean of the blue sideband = 28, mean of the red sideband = 26.9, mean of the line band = 26.2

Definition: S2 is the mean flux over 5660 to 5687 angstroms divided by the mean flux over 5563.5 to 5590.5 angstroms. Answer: 1.05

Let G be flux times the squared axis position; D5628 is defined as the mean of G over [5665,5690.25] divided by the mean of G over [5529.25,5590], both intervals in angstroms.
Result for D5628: 1.1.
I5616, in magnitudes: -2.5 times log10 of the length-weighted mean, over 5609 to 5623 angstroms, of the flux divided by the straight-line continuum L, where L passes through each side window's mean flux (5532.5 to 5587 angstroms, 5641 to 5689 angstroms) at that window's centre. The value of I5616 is 0.02 mag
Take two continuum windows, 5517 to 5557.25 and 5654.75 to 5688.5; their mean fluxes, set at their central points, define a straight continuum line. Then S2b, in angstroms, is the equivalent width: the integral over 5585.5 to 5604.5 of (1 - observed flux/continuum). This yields 0.82 angstroms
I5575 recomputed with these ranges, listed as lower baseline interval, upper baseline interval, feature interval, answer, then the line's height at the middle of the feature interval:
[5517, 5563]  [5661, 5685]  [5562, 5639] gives 3.1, 27.7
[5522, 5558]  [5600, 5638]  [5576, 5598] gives 0.6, 27.1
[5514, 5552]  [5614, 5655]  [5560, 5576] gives 0.6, 27.5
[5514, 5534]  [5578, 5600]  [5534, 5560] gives -1.4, 26.9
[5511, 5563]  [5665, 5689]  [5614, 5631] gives 0.6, 27.5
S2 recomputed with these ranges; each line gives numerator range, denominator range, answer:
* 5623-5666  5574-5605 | 1.03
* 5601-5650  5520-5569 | 0.96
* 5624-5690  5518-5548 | 0.98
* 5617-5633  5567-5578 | 1.02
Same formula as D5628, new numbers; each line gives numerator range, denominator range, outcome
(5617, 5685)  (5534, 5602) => 1.03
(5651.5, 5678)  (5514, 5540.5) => 1.05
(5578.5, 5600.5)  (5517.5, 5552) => 0.97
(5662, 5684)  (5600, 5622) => 1.07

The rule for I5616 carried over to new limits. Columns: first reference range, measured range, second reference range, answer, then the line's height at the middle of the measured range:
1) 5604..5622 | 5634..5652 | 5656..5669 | 0.00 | 26.9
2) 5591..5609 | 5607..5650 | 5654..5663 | 0.00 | 27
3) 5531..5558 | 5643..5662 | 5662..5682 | 0.05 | 27.9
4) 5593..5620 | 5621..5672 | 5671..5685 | 0.03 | 27.6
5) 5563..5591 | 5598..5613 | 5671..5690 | -0.01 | 26.4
